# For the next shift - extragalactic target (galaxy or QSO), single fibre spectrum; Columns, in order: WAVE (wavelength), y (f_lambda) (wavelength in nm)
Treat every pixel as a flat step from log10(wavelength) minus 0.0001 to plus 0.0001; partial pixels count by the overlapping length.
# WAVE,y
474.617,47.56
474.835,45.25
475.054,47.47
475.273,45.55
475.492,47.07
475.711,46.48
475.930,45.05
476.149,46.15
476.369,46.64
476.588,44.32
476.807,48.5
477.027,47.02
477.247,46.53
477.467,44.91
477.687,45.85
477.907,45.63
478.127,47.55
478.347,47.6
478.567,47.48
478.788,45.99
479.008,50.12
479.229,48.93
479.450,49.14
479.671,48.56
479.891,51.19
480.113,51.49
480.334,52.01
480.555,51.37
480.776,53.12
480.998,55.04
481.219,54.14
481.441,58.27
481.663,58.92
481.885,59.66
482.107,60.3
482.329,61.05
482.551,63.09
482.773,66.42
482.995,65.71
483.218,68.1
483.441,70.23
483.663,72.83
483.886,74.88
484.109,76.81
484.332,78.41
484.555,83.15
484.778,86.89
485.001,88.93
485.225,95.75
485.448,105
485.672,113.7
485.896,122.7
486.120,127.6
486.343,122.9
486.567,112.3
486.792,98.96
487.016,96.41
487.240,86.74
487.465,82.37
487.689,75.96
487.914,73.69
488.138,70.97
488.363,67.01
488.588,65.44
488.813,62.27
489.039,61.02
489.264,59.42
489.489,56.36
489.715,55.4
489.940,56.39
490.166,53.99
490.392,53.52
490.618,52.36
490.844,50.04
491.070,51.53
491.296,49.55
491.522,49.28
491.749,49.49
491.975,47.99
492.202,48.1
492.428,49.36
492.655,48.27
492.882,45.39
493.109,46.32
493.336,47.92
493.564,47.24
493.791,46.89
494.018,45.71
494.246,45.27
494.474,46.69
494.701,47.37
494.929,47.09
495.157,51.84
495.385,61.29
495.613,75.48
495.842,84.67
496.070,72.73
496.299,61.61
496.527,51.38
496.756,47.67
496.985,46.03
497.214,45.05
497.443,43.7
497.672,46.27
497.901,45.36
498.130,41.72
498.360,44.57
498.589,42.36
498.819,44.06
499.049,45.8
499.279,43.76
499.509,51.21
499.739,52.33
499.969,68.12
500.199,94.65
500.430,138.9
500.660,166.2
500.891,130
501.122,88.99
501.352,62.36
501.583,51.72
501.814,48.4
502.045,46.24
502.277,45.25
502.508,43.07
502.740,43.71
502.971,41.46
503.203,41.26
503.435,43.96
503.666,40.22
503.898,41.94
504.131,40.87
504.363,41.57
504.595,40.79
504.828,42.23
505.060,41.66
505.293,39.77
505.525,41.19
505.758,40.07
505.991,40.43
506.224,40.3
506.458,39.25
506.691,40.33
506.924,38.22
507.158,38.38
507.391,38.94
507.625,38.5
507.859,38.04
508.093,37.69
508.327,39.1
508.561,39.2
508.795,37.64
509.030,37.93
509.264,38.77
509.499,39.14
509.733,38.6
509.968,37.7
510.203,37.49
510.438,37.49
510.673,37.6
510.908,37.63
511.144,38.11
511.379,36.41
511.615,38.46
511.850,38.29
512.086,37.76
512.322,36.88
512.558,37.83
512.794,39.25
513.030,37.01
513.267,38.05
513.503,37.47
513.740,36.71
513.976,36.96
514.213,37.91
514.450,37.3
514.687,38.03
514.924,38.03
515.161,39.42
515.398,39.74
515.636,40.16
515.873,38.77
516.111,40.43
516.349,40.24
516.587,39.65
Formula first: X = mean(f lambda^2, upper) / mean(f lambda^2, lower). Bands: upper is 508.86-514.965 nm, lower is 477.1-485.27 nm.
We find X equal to 0.7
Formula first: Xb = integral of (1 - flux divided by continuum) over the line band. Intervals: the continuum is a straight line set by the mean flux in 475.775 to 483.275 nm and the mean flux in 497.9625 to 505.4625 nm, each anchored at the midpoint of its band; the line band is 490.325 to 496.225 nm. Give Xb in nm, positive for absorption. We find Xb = 0.33 nm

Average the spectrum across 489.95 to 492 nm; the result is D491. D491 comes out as 51.3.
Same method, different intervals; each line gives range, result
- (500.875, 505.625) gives 48.7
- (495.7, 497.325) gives 58.7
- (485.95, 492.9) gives 67.8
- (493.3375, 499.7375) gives 50.8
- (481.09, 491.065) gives 75.3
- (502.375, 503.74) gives 42.4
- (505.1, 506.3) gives 40.4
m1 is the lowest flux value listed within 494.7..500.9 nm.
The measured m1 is 41.72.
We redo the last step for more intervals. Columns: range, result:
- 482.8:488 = 65.71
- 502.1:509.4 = 37.64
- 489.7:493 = 45.39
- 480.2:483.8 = 51.37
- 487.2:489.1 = 61.02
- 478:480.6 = 45.99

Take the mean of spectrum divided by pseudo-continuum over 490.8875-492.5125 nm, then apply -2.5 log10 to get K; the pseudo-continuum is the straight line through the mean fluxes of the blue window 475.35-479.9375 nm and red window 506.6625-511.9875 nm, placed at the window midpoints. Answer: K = -0.15 mag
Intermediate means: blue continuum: 47.1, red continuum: 38.2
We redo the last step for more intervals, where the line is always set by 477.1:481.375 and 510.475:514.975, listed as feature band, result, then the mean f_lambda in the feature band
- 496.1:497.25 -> -0.21 mag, 52.3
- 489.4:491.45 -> -0.17 mag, 53.1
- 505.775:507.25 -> 0.01 mag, 39.5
